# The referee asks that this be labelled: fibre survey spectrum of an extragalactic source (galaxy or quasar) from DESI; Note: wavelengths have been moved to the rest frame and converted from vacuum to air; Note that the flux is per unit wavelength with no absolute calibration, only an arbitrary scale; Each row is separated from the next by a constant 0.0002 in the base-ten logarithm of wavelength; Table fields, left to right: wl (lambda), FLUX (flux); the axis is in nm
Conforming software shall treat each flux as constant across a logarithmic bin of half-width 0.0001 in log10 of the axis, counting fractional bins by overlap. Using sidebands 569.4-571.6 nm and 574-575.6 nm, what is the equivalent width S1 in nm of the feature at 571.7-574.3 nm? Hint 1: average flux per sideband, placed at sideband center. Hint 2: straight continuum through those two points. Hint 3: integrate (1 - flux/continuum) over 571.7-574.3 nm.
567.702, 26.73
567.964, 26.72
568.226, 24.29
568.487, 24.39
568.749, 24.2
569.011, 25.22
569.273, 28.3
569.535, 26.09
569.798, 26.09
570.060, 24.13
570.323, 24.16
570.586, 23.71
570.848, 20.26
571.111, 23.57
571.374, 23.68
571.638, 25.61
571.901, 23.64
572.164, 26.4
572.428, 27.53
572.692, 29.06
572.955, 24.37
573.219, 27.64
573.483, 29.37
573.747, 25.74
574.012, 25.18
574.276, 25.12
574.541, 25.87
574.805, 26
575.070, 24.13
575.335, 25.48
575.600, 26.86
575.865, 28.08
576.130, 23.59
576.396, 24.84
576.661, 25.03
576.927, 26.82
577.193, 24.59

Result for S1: -0.17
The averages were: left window 24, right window 25.4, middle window 26.4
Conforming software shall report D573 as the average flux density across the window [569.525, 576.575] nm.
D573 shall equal 25.4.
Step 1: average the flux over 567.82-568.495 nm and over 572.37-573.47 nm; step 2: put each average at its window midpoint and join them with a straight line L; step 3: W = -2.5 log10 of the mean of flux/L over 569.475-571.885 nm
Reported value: 0.10 mag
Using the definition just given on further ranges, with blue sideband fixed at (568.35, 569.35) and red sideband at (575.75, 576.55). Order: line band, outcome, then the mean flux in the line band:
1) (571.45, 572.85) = -0.037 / 26.3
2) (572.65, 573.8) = -0.074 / 27.2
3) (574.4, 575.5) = 0.001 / 25.4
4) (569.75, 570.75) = 0.050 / 24.3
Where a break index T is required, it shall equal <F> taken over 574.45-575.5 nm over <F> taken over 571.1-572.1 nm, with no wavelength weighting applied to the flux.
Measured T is 1.04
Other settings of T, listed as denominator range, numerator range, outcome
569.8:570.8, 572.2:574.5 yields 1.11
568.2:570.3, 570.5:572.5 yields 0.96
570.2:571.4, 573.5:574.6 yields 1.12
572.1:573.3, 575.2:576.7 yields 0.95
